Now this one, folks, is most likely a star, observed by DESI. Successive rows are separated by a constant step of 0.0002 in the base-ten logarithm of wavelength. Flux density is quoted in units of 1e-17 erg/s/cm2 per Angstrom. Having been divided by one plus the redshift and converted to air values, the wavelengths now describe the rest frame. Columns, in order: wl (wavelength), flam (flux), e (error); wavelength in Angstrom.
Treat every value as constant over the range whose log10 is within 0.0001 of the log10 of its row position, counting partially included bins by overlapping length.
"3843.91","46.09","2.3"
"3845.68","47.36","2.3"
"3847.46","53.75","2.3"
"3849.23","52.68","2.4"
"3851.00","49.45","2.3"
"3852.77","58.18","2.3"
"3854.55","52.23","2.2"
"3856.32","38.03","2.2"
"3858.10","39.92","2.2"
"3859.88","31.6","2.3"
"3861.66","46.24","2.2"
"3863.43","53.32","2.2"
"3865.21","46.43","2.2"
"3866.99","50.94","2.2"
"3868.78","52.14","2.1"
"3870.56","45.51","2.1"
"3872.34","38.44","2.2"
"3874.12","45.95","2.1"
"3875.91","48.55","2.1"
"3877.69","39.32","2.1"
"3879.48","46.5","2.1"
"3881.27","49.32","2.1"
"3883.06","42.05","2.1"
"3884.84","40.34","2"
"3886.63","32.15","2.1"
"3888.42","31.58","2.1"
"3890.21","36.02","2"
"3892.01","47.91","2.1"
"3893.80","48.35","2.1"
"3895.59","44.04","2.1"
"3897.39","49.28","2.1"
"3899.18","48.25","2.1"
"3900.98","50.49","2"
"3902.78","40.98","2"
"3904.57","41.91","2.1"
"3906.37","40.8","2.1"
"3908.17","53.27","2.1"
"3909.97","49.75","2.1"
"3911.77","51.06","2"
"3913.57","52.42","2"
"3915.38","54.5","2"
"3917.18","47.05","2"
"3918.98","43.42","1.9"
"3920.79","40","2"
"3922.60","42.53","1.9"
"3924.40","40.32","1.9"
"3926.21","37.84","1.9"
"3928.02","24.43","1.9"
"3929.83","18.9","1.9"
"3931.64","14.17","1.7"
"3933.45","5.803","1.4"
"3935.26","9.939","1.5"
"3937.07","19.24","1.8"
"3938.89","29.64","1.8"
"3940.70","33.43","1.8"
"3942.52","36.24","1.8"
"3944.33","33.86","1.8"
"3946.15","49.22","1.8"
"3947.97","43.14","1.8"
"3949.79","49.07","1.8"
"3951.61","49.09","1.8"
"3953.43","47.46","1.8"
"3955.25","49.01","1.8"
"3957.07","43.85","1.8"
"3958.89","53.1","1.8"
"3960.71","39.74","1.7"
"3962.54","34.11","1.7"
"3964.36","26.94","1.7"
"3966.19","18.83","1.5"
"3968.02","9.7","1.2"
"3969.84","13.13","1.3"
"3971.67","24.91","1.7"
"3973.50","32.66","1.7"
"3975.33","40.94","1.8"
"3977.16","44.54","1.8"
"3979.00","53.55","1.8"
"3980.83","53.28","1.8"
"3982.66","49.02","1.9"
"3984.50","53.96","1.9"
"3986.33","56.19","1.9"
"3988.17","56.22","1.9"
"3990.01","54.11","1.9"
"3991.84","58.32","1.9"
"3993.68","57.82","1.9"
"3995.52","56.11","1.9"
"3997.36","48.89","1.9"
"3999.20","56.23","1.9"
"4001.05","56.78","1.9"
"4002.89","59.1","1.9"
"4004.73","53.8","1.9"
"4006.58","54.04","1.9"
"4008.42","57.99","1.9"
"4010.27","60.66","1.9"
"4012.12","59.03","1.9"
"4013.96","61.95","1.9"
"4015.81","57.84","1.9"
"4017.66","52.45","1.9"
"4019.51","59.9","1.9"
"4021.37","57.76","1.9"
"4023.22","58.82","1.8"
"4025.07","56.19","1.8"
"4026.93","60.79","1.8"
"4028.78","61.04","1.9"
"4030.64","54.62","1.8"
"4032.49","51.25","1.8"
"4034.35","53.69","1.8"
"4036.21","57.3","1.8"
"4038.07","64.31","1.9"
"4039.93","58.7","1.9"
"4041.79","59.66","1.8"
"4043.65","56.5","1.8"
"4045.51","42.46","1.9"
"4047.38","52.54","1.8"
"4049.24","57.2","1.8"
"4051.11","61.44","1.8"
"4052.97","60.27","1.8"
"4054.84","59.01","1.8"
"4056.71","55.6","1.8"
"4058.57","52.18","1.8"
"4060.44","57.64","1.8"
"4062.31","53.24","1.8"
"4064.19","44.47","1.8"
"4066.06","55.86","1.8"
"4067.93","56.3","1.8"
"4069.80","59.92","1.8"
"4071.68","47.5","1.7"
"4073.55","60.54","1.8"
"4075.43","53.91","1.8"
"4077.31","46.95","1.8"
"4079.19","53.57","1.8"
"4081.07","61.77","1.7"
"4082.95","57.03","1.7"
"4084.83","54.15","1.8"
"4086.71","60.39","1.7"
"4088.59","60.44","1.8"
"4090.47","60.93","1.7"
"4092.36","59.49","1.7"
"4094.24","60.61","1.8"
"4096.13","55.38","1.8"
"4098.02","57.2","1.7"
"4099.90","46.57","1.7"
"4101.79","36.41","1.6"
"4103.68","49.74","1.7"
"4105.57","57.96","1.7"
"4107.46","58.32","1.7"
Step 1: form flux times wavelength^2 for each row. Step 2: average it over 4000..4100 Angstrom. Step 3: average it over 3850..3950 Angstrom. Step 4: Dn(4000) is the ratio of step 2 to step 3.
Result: 1.5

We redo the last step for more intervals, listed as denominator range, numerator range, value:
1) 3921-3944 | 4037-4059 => 2.26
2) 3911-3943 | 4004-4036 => 1.81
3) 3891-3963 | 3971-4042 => 1.41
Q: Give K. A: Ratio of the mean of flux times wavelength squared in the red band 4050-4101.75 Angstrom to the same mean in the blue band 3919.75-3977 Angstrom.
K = 1.8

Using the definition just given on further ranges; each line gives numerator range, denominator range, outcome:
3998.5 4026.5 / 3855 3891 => 1.44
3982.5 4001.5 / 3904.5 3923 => 1.21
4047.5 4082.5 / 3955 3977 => 1.81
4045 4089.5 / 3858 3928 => 1.36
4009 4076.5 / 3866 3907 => 1.39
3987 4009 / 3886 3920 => 1.28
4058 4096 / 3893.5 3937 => 1.56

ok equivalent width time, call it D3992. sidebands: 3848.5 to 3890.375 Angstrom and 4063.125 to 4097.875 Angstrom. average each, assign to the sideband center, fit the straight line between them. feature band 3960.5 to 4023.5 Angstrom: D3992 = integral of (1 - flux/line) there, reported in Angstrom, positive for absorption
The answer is 3.86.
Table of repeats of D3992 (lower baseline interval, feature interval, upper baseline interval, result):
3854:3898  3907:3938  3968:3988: 5.2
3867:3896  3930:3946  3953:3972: 5.3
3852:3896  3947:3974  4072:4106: 7.1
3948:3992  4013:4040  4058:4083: -4.9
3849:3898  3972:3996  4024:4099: 0.5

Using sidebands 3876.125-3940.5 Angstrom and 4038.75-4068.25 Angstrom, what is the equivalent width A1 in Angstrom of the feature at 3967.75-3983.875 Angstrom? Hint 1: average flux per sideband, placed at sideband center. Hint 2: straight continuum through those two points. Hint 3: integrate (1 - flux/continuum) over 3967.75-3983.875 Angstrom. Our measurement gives 3.3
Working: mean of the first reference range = 39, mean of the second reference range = 55.3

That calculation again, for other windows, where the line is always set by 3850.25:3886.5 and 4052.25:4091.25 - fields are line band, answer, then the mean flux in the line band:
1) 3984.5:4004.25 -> -1.5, 55.9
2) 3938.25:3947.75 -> 2.3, 37.2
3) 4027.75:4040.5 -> -0.8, 57.3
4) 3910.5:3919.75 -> -0.4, 49.8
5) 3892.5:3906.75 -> 0.4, 45.8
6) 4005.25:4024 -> -1.8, 57.9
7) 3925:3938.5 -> 8.1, 19.5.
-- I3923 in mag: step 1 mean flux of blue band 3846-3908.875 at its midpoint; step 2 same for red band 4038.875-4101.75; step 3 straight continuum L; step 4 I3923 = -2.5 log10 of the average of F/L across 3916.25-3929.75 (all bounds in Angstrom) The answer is 0.242 mag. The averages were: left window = 45.3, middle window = 38.2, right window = 55.5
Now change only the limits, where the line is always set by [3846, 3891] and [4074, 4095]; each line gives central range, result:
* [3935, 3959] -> 0.248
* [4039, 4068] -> 0.006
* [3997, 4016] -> -0.086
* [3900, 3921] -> -0.002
